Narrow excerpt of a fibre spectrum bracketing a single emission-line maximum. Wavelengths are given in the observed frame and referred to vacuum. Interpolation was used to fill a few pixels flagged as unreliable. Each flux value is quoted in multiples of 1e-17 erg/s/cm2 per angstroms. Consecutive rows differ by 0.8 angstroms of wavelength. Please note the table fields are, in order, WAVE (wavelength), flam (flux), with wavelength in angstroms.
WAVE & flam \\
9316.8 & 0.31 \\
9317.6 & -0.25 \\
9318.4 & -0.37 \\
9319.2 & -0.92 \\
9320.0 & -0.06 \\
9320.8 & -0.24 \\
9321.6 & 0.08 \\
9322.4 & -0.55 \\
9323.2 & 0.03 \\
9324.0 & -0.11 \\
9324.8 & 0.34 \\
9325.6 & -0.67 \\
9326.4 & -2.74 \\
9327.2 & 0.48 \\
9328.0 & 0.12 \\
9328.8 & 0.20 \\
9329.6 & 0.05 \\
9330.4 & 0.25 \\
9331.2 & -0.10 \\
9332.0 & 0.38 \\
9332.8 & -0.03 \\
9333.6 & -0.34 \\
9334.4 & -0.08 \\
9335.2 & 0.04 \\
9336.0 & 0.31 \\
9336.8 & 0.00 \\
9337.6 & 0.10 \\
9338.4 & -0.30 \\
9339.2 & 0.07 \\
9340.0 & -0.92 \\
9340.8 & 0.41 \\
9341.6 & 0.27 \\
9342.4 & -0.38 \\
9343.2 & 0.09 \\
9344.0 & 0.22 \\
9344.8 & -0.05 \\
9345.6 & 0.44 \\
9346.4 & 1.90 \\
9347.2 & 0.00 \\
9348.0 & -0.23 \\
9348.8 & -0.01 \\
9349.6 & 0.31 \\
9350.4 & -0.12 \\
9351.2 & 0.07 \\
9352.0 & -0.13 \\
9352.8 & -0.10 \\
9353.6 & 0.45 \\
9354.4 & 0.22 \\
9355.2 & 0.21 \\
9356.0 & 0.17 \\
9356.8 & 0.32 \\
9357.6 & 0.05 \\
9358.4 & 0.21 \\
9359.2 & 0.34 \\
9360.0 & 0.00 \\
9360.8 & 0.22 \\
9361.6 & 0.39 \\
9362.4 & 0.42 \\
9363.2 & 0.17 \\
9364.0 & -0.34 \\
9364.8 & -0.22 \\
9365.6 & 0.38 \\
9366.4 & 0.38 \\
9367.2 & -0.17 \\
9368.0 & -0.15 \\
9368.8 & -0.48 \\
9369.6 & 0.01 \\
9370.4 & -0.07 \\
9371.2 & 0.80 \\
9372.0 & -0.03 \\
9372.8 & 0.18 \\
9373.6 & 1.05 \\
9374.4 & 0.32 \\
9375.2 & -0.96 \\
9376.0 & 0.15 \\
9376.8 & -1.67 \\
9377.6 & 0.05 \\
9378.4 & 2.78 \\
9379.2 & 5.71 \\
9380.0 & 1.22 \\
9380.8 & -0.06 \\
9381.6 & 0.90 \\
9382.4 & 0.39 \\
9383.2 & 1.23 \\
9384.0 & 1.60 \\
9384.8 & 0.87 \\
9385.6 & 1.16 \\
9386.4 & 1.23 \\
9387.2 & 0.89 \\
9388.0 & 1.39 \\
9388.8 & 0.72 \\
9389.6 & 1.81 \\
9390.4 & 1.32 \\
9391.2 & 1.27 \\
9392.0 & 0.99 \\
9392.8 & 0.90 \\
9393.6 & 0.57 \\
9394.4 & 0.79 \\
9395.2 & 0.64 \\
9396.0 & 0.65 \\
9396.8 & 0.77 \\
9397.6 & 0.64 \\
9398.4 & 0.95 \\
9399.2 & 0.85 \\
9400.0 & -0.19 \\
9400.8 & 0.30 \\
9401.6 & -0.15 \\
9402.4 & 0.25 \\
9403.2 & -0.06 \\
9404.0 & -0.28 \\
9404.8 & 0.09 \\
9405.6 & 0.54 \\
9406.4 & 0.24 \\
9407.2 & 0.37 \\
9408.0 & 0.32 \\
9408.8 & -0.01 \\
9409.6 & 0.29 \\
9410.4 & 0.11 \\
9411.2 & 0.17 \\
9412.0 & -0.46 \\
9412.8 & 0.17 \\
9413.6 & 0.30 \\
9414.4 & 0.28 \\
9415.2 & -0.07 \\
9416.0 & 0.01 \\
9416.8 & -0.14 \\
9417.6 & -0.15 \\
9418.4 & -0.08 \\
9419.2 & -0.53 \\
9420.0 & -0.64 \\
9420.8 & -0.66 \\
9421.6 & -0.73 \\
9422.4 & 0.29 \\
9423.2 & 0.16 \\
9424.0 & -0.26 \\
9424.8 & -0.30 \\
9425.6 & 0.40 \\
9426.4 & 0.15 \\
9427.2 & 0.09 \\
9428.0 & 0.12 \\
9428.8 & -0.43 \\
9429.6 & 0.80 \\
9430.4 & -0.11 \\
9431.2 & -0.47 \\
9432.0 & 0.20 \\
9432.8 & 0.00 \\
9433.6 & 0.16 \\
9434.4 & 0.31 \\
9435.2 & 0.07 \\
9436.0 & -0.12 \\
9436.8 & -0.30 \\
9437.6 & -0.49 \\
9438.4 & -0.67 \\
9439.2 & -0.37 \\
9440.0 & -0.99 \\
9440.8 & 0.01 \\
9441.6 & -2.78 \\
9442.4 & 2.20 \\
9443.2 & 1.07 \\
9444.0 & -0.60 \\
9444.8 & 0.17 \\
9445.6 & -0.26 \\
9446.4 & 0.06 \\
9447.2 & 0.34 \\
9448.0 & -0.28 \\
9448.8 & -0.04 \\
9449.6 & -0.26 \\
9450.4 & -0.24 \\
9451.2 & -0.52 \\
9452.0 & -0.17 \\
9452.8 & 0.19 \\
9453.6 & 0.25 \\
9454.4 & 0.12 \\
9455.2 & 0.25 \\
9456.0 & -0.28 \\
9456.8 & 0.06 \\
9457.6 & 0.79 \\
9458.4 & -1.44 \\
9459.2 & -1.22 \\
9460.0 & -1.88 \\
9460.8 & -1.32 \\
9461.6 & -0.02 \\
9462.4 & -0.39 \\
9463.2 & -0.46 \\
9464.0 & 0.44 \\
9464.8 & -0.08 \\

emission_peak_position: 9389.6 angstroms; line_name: [O II] 3727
